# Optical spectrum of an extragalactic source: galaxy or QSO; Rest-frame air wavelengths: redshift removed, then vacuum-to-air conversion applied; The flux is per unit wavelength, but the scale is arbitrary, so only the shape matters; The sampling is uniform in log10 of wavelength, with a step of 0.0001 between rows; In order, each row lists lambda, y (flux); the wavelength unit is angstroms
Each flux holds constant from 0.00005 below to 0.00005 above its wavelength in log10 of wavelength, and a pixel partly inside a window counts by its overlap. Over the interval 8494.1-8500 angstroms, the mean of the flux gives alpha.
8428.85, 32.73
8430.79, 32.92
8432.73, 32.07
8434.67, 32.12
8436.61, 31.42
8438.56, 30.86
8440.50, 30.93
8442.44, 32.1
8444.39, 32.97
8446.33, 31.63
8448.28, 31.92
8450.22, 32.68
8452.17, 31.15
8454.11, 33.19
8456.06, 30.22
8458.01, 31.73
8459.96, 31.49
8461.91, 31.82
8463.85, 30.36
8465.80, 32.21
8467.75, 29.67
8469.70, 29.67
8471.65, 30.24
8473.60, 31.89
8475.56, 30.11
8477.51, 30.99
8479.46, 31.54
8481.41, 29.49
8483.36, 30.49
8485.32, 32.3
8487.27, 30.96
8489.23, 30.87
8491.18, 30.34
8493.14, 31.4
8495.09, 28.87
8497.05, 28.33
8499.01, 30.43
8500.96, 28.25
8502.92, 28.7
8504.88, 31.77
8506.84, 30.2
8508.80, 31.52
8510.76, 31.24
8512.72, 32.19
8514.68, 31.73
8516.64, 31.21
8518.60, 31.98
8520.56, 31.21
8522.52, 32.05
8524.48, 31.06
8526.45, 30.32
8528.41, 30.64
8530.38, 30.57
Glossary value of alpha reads 29.2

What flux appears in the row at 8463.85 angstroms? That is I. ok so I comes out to 30.36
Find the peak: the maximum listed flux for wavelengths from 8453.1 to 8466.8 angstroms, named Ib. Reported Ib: 33.19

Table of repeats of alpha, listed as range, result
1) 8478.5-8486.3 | 31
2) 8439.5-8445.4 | 32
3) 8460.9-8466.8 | 31.5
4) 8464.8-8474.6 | 30.7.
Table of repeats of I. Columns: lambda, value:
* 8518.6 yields 31.98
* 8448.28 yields 31.92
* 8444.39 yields 32.97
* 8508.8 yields 31.52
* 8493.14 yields 31.4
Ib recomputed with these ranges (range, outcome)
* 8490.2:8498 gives 31.4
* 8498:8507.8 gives 31.77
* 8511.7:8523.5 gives 32.19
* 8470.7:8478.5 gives 31.89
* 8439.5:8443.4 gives 32.1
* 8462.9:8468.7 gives 32.21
